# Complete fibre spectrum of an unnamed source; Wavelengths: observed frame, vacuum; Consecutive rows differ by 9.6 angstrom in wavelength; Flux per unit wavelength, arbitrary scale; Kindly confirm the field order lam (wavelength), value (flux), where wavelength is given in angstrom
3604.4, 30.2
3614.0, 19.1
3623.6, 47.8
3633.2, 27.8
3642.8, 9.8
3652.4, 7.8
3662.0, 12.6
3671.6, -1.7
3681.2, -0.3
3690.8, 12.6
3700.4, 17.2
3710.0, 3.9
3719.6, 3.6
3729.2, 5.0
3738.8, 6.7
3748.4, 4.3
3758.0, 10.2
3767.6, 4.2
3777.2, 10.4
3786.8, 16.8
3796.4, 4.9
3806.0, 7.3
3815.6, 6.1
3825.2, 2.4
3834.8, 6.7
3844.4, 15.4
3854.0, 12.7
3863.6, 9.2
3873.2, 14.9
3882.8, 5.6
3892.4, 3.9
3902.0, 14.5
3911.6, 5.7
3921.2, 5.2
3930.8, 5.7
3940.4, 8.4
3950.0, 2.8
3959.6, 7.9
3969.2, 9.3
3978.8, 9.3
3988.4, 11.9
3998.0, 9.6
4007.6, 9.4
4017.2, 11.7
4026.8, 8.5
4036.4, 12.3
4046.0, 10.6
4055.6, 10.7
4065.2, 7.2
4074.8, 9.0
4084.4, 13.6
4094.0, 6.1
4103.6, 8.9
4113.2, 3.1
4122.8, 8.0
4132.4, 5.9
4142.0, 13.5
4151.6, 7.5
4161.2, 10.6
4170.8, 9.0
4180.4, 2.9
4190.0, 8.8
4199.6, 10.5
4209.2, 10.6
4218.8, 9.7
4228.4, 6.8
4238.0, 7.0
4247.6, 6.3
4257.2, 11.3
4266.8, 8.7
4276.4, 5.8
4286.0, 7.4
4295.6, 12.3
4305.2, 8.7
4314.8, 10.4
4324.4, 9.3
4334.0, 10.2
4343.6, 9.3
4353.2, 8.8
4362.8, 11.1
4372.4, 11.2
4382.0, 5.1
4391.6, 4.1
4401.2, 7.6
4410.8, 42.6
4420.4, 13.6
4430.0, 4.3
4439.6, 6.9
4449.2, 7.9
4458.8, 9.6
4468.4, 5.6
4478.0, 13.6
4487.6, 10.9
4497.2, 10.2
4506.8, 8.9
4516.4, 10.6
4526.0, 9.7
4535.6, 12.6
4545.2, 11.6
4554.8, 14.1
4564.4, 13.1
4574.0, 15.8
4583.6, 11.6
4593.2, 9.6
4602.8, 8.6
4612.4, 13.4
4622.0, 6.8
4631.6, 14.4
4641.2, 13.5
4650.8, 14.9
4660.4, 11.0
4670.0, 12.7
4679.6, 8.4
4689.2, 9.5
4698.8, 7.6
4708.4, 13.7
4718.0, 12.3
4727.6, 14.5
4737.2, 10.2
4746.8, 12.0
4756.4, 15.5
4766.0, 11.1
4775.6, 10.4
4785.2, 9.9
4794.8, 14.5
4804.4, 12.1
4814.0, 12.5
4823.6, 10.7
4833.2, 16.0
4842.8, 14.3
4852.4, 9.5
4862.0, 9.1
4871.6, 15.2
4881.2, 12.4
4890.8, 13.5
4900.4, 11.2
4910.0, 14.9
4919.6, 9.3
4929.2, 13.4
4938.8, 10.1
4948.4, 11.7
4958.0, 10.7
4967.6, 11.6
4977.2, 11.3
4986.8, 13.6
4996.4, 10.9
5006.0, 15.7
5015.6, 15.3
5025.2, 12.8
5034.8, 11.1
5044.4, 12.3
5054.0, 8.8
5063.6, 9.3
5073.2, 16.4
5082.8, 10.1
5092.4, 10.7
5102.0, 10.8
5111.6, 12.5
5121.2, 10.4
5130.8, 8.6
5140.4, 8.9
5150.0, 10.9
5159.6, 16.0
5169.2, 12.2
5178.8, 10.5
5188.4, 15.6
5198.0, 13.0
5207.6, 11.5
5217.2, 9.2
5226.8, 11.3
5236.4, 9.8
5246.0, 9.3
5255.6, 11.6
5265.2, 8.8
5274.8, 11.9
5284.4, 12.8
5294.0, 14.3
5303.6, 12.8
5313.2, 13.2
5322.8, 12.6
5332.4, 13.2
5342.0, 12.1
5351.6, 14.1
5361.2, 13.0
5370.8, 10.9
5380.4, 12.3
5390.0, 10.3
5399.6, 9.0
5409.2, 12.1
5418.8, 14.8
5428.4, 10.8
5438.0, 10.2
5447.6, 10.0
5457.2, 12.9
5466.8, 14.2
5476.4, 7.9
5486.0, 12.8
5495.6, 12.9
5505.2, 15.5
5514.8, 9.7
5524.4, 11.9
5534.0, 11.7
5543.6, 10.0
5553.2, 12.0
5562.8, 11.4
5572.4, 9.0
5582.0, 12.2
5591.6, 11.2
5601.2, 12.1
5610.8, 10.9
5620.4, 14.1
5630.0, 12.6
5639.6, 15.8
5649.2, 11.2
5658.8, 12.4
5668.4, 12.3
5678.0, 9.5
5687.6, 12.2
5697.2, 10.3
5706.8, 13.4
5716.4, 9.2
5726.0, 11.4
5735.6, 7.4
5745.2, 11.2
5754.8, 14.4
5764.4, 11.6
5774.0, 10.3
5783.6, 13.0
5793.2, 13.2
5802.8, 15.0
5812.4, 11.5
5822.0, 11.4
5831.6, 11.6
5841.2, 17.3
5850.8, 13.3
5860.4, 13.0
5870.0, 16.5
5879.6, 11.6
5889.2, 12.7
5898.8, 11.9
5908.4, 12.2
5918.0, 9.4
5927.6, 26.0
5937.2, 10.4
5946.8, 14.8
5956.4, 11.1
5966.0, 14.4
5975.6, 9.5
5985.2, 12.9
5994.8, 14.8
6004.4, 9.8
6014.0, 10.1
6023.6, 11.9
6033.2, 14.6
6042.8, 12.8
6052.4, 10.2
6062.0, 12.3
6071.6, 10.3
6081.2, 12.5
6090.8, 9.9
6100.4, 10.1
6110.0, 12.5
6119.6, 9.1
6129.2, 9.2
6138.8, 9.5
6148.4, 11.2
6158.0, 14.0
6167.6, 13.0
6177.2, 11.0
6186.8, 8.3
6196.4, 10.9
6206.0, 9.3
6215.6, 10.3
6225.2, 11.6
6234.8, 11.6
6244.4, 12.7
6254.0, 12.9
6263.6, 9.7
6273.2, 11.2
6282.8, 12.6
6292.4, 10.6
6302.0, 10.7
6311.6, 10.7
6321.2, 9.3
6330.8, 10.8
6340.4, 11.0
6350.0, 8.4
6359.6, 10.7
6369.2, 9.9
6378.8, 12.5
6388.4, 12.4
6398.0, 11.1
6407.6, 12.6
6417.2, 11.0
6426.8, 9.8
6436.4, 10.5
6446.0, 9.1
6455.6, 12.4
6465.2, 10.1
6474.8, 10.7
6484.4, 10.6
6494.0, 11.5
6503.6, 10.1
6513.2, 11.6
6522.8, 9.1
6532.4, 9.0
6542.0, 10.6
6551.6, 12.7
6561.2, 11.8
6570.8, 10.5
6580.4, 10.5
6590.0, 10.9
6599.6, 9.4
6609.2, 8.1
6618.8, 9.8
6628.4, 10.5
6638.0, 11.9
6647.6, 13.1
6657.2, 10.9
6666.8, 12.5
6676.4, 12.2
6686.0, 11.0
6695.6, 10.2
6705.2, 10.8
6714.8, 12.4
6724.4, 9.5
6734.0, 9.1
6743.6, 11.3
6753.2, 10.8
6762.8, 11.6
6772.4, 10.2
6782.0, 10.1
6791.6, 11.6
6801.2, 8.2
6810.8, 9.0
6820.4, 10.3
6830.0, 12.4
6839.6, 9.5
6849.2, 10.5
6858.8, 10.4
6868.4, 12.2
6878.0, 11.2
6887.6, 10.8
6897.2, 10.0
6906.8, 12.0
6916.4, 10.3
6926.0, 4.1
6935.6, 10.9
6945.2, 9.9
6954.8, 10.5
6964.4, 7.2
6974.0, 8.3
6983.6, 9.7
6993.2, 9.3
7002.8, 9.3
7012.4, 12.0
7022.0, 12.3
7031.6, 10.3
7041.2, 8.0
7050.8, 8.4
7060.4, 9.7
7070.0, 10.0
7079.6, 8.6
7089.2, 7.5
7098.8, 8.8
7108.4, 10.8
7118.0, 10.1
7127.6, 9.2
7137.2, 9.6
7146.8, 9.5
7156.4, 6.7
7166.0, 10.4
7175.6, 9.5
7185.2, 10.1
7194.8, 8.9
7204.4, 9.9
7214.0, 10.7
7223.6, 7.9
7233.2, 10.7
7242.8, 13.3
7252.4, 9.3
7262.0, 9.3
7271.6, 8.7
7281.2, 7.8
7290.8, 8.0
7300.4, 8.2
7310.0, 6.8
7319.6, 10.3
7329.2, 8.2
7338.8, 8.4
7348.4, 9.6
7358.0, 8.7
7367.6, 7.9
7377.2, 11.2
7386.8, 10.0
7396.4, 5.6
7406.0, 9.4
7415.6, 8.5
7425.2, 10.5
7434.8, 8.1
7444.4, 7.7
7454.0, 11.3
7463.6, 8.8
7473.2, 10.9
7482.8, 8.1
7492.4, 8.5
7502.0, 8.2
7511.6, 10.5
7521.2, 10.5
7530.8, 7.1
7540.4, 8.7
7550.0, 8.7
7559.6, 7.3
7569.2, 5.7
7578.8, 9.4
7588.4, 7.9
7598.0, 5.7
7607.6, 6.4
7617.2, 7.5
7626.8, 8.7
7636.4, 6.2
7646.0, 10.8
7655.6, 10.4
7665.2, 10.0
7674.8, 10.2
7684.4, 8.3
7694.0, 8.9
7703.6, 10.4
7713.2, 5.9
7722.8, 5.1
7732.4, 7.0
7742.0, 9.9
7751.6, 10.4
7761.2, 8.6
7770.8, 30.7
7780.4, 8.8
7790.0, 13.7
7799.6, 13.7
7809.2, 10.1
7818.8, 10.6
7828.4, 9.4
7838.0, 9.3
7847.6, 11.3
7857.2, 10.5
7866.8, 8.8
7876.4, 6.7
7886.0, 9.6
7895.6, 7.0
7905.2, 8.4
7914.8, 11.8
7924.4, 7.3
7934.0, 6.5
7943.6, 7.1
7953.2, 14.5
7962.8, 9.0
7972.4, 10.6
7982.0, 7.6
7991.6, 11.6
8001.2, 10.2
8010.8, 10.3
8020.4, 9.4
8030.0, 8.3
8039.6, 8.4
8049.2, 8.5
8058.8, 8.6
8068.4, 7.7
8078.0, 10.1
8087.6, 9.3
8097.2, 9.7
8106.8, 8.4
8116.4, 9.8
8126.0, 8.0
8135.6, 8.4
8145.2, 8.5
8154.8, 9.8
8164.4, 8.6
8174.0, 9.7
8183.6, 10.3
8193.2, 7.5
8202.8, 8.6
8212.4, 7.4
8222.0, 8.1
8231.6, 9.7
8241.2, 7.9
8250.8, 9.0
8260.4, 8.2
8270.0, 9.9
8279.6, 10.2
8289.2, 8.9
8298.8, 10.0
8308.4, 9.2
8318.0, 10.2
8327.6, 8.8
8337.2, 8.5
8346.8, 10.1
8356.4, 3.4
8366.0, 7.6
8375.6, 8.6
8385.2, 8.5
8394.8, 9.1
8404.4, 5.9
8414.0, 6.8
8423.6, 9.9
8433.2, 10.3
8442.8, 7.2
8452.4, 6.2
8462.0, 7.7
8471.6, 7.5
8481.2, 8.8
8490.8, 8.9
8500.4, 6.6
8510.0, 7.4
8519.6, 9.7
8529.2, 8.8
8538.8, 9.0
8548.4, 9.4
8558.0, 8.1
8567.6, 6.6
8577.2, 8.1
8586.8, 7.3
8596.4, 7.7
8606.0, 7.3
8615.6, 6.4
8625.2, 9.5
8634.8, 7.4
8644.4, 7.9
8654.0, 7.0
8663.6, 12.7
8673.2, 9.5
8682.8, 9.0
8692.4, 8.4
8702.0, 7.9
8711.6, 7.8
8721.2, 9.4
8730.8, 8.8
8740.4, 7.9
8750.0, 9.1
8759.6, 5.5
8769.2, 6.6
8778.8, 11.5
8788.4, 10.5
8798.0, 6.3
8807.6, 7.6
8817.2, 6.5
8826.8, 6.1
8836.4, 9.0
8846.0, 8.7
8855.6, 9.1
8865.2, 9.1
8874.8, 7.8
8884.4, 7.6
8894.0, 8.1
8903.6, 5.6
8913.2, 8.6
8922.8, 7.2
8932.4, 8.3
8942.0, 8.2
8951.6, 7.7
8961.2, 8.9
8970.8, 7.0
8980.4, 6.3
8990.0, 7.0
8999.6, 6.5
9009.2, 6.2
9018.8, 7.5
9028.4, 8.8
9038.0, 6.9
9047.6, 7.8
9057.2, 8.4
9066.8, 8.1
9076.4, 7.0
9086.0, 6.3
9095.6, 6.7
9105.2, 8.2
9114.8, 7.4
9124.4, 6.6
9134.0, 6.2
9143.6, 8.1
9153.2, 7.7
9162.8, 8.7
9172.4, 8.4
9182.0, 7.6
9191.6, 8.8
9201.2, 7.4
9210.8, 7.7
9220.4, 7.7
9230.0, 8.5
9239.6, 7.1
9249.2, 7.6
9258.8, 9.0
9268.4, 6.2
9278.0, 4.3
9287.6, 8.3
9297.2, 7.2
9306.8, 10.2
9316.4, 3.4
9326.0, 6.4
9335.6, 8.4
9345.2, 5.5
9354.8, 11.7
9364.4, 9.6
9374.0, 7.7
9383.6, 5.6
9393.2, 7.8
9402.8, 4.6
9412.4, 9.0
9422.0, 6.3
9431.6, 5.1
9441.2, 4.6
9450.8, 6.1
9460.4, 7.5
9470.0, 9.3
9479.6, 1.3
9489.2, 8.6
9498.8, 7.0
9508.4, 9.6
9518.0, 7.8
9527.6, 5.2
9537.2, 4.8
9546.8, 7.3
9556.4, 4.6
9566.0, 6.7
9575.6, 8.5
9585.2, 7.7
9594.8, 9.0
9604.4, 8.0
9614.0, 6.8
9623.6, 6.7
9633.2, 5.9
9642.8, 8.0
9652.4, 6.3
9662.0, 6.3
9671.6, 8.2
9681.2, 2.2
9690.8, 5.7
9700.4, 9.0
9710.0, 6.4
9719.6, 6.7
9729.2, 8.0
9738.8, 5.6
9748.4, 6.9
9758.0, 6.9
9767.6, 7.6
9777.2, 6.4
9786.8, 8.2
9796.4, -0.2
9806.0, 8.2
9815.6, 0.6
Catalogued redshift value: 0.18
